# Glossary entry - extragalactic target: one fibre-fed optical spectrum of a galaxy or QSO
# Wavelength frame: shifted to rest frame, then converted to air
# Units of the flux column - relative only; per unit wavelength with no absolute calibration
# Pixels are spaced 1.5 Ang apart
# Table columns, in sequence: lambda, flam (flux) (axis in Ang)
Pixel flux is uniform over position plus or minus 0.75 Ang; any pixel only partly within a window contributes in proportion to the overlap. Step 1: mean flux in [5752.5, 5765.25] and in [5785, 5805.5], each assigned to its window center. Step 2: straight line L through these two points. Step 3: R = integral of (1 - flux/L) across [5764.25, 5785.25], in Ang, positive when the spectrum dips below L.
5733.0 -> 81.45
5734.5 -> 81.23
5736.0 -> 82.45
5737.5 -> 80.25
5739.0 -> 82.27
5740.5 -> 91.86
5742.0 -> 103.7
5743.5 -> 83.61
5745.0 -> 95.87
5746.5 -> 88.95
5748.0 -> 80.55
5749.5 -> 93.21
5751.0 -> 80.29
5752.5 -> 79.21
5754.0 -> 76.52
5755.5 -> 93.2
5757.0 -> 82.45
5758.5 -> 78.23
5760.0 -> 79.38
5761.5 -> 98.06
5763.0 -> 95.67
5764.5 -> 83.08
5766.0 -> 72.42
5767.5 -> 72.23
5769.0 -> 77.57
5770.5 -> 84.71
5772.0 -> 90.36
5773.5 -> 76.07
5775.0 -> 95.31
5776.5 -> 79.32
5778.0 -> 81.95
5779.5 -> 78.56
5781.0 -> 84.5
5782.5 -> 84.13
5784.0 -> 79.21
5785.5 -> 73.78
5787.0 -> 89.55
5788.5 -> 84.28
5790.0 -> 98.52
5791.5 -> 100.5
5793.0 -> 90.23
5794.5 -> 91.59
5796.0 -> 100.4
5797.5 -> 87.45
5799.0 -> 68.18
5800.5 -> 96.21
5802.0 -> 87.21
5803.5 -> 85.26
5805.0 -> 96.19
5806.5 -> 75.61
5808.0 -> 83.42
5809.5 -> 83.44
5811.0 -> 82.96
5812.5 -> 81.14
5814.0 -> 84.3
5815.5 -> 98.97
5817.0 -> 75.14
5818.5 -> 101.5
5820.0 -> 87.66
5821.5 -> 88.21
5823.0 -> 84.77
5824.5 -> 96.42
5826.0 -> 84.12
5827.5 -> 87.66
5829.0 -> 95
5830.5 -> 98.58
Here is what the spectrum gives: 1.4 Ang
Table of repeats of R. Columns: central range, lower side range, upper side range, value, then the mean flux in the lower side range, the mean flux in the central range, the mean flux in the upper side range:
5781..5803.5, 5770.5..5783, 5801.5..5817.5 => -0.9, 83.8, 87.7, 85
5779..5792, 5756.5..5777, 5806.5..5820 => -0.2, 83.3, 85.8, 85.8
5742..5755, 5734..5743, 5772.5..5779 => 0.0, 87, 86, 83.3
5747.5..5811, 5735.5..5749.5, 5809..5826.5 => 2.1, 88.1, 84.9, 87.5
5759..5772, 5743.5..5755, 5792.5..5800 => 0.4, 85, 83.2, 87.8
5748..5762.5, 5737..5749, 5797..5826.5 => 0.6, 88.7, 84.5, 86.4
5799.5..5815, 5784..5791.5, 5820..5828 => 0.4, 87.2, 85.5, 88.2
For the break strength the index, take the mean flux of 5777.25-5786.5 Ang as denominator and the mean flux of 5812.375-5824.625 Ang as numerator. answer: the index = 1.1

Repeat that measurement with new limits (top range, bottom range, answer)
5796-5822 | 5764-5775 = 1.07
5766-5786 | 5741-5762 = 0.94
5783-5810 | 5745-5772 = 1.04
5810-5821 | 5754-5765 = 1.01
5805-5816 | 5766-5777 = 1.04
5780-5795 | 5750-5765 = 1.03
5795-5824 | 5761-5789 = 1.05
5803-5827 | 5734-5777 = 1.02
